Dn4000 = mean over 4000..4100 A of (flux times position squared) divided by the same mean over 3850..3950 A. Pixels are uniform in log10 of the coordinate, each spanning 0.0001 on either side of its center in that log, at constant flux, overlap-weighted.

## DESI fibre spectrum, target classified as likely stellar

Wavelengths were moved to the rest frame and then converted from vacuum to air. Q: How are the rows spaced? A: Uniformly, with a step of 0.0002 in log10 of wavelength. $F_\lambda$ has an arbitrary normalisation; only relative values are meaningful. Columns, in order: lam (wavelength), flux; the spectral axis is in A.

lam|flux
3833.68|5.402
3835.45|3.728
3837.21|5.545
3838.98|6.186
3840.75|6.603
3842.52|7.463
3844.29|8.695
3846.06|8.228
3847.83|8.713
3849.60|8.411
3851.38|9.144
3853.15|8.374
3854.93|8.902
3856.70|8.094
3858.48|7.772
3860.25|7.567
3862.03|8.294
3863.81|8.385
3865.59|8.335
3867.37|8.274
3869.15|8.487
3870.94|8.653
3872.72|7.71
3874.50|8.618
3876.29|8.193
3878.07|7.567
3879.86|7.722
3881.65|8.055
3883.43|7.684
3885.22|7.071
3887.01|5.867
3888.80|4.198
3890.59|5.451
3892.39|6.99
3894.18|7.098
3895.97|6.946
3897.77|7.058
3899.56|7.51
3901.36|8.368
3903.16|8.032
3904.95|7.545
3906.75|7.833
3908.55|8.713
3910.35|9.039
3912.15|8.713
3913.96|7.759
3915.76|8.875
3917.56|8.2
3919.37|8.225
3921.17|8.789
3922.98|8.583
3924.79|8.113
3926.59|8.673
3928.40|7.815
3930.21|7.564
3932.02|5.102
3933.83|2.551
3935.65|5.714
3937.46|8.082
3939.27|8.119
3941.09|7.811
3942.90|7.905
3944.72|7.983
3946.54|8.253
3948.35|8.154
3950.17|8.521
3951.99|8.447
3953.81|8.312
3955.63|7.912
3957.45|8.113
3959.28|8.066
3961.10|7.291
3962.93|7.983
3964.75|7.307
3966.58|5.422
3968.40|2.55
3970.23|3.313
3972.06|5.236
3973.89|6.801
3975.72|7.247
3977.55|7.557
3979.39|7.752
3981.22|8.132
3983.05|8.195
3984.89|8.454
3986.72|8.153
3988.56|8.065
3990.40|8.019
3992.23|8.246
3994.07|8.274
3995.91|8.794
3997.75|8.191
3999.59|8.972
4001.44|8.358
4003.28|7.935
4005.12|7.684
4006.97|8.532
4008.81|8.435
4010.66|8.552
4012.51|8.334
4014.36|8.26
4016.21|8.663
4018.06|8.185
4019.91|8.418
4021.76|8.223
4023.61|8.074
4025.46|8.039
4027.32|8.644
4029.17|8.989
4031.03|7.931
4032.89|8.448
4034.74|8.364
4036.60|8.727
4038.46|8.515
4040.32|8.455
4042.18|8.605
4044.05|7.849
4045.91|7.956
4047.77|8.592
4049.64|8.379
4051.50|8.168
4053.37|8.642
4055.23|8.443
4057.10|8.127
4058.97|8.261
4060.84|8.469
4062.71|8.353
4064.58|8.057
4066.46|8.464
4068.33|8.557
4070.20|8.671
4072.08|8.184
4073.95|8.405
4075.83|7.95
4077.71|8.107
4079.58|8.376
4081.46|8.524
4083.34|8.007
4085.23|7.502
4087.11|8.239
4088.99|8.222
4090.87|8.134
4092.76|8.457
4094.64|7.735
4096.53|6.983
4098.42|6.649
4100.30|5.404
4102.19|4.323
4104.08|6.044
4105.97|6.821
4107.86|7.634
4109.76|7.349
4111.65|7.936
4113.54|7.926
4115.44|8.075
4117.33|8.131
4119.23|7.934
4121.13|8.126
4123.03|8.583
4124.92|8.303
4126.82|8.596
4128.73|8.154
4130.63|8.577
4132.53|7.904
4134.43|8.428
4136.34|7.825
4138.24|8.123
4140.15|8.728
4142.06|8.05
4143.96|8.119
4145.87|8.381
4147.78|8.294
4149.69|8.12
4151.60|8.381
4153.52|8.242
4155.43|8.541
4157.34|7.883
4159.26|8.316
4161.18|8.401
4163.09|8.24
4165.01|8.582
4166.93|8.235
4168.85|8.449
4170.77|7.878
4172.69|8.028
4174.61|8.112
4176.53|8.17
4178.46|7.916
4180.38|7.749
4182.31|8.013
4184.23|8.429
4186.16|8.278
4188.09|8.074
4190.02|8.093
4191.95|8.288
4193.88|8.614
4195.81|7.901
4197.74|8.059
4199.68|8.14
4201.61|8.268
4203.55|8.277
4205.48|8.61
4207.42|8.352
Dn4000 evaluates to 1.1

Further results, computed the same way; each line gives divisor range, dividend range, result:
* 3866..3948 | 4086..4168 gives 1.16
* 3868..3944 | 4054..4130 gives 1.14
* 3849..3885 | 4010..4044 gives 1.11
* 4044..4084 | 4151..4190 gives 1.04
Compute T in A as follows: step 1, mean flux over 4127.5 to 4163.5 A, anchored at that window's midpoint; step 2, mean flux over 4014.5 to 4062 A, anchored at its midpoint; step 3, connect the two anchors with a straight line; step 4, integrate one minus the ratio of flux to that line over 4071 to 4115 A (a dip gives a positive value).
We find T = 4.1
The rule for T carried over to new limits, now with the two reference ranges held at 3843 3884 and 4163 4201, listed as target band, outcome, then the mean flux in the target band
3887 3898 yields 2.71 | 6.21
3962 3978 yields 4.54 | 5.89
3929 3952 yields 2.85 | 7.21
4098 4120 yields 3.12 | 7.02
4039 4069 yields -0.51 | 8.34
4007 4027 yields -0.31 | 8.34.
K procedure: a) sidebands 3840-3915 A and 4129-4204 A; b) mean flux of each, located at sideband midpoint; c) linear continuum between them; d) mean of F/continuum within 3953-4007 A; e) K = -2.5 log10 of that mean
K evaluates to 0.07 mag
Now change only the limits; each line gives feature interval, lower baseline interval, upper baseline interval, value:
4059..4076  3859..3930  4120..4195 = -0.035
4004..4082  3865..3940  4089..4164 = -0.081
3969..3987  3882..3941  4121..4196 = 0.098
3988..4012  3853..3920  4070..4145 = -0.069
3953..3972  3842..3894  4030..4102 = 0.209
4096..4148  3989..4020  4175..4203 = 0.071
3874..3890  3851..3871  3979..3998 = 0.163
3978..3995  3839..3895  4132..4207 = -0.028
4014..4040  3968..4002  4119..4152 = -0.097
